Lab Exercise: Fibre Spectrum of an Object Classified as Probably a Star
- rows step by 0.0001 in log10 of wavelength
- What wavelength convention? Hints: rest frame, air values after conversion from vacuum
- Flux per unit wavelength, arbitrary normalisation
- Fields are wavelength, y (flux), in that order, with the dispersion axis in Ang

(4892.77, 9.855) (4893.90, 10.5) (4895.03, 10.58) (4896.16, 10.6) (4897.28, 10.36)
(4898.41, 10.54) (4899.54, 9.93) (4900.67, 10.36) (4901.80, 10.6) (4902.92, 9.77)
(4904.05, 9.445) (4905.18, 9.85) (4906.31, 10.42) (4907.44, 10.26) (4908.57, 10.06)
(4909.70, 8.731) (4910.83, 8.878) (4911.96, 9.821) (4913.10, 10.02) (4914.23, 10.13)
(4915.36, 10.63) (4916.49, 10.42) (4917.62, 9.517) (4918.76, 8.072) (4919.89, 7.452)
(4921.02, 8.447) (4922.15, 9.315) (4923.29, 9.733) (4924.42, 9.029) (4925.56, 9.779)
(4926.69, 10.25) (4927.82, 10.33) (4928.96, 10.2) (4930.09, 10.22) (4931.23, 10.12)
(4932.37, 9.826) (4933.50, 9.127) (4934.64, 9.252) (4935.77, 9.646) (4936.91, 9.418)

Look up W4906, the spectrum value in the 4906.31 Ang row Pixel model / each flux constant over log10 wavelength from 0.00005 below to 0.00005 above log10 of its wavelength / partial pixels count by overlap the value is 10.42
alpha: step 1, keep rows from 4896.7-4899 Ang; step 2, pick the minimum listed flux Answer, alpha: 10.36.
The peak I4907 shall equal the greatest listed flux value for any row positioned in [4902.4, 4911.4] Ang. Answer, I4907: 10.42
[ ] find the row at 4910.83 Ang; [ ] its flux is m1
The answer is 8.878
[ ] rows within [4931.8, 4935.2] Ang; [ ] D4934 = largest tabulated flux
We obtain 9.826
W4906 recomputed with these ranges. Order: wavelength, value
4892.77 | 9.855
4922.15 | 9.315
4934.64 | 9.252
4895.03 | 10.58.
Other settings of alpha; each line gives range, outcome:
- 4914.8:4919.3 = 8.072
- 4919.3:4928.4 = 7.452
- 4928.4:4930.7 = 10.2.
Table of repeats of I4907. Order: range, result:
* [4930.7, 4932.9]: 10.12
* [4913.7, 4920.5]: 10.63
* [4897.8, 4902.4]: 10.6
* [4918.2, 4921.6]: 8.447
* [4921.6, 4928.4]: 10.33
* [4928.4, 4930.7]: 10.22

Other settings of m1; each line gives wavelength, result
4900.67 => 10.36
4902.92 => 9.77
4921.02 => 8.447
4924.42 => 9.029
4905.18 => 9.85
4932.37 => 9.826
